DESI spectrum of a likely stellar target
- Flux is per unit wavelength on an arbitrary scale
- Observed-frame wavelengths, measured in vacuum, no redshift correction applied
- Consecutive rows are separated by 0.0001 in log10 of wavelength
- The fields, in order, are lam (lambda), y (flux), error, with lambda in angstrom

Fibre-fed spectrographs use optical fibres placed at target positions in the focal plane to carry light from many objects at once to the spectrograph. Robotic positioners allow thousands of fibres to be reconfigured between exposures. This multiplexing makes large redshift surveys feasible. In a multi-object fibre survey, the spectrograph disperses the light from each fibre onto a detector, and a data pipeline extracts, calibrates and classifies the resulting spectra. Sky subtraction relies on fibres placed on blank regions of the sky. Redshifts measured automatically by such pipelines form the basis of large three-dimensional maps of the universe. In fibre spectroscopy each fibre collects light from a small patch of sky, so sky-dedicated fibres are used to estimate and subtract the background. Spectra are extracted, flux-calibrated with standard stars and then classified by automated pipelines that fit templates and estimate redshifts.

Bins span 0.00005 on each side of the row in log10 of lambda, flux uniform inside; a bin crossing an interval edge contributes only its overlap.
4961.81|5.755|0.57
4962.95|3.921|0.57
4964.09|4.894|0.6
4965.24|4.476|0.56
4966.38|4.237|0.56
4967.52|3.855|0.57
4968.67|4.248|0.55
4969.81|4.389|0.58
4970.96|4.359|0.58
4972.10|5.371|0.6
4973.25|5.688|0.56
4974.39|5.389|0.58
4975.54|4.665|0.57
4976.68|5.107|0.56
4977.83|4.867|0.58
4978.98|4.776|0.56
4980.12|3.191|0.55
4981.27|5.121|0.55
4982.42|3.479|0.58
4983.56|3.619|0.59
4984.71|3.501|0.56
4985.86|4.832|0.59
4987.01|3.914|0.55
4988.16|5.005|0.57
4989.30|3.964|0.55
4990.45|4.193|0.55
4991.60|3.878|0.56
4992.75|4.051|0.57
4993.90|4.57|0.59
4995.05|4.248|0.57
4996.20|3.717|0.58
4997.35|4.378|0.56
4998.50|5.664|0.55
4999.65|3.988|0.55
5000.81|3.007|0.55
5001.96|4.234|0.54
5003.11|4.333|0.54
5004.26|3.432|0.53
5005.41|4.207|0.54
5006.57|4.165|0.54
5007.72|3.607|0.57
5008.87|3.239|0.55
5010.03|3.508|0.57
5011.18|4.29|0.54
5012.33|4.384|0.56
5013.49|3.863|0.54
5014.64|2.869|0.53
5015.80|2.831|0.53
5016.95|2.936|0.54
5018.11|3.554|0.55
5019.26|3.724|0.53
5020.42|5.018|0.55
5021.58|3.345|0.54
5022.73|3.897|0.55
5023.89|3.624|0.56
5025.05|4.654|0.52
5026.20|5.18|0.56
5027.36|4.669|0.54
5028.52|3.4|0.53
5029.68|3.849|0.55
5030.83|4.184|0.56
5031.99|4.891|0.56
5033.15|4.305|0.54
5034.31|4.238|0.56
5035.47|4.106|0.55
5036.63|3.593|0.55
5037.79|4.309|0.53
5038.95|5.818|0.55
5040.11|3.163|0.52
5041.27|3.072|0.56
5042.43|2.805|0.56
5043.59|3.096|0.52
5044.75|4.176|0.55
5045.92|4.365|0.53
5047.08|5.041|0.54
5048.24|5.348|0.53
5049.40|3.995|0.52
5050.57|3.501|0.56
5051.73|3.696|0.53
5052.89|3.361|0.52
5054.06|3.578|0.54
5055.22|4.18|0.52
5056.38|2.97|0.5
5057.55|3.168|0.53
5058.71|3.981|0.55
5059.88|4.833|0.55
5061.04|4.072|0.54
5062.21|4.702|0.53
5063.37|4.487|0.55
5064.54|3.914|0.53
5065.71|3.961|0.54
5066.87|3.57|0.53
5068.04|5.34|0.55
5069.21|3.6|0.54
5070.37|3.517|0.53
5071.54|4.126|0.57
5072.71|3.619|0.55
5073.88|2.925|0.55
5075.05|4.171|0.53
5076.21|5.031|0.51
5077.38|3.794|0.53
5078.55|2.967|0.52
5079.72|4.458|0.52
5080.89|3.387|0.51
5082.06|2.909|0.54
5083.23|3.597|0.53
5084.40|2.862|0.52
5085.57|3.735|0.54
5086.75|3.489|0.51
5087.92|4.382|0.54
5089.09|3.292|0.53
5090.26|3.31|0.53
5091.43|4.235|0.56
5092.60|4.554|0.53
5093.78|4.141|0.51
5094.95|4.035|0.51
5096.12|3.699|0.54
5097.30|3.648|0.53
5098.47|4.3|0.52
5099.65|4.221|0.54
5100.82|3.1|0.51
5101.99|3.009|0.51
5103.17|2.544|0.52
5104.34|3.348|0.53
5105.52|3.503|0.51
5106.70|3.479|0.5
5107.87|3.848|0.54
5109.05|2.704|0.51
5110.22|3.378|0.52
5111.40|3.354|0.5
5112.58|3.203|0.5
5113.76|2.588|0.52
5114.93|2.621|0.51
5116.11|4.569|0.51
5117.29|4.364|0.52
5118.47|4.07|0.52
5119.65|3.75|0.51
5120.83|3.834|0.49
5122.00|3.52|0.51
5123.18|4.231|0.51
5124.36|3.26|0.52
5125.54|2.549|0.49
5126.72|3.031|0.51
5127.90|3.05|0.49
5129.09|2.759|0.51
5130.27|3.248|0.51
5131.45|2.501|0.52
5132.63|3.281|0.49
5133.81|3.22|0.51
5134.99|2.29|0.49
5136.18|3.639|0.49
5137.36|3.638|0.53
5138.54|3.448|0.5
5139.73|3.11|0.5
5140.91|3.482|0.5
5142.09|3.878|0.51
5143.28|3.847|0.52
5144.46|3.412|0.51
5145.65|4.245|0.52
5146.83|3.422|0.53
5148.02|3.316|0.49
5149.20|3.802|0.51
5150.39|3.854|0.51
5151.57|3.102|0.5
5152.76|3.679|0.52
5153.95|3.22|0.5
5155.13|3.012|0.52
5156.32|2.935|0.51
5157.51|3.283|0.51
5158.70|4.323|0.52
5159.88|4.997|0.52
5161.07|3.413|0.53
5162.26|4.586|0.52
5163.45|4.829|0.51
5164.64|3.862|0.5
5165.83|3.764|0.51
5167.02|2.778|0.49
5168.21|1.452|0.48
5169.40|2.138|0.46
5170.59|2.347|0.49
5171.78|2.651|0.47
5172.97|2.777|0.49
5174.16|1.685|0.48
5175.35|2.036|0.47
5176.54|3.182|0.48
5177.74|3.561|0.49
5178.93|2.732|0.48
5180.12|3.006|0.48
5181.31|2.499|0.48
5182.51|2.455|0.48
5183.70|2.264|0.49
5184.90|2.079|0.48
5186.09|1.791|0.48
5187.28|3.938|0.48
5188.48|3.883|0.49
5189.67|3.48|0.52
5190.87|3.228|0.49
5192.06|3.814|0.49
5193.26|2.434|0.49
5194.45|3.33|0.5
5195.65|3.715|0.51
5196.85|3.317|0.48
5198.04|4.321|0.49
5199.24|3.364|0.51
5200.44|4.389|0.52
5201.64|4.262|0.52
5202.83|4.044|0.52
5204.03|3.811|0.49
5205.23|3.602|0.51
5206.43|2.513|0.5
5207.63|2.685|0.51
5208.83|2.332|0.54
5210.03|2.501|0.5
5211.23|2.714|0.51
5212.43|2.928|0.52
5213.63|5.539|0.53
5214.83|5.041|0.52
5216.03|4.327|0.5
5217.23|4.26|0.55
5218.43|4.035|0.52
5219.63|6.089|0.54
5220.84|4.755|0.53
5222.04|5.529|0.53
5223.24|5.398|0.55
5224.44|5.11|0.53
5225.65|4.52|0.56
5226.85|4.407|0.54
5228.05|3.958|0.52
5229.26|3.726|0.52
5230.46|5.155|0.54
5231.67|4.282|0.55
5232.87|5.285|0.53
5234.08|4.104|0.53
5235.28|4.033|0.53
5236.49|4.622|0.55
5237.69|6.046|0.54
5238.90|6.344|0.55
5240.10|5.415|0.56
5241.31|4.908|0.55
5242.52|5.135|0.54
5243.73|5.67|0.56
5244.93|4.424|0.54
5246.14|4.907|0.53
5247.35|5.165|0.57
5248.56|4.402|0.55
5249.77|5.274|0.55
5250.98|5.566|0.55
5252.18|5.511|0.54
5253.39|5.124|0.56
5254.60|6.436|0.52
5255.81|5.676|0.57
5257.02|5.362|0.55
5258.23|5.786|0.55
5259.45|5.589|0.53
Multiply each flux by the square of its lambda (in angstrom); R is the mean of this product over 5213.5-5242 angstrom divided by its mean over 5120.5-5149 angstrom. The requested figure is 1.51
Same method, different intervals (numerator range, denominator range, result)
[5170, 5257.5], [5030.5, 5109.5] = 1.12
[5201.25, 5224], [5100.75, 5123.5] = 1.21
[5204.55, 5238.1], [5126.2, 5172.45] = 1.31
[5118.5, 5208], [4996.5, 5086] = 0.88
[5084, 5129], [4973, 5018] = 0.90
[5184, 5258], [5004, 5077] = 1.18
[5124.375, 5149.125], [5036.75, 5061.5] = 0.87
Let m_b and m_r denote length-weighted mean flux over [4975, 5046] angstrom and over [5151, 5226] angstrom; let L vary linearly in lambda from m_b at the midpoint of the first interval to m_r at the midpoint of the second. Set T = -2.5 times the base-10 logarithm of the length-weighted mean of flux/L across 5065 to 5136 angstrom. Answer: 0.06 mag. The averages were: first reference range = 4.04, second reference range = 3.48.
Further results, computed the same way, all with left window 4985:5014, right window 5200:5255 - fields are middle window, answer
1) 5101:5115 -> 0.34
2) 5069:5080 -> 0.12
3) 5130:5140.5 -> 0.36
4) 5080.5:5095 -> 0.17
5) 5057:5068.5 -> 0.01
